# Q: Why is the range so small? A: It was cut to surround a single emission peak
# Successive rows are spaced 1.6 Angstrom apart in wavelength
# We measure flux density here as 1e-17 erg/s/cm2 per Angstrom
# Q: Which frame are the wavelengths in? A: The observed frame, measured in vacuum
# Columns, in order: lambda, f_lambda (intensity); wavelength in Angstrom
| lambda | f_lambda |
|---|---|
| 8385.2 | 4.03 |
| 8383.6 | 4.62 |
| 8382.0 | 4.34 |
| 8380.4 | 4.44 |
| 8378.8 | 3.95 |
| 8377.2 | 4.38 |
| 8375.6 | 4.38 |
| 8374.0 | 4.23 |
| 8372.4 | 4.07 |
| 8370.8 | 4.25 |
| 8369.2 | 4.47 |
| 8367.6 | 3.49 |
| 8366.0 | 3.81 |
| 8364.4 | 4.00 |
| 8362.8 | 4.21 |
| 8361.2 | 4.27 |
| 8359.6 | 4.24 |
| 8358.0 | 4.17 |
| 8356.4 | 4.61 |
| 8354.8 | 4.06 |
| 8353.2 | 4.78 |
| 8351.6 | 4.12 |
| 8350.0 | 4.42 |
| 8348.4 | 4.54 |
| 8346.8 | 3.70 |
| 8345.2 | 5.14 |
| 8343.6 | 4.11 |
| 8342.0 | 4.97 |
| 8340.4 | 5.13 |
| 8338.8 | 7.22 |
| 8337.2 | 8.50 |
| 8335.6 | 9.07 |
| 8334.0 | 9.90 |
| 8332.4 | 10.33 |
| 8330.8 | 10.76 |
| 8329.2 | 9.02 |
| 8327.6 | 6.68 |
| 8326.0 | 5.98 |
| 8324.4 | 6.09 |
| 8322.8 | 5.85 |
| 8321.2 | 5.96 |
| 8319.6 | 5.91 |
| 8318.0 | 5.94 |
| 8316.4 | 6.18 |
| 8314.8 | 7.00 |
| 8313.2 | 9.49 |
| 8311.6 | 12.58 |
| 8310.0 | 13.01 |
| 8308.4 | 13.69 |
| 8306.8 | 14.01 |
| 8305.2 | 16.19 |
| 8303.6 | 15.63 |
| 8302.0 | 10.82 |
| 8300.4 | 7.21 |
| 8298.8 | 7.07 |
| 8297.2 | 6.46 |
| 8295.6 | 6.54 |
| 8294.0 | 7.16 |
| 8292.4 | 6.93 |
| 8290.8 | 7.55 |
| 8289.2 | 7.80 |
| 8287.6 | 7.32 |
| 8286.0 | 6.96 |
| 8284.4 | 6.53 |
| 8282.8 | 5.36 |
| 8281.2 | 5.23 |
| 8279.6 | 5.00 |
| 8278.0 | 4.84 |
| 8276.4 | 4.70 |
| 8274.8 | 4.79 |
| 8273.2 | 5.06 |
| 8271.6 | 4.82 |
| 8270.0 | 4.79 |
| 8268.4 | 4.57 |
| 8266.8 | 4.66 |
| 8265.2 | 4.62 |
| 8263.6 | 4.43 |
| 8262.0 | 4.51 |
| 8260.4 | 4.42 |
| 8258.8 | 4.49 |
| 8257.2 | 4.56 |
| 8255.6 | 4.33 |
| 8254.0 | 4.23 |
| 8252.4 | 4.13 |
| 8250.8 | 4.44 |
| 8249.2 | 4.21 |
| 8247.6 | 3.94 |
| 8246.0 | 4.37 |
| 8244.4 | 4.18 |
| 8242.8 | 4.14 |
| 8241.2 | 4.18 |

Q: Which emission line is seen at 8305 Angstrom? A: H-alpha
